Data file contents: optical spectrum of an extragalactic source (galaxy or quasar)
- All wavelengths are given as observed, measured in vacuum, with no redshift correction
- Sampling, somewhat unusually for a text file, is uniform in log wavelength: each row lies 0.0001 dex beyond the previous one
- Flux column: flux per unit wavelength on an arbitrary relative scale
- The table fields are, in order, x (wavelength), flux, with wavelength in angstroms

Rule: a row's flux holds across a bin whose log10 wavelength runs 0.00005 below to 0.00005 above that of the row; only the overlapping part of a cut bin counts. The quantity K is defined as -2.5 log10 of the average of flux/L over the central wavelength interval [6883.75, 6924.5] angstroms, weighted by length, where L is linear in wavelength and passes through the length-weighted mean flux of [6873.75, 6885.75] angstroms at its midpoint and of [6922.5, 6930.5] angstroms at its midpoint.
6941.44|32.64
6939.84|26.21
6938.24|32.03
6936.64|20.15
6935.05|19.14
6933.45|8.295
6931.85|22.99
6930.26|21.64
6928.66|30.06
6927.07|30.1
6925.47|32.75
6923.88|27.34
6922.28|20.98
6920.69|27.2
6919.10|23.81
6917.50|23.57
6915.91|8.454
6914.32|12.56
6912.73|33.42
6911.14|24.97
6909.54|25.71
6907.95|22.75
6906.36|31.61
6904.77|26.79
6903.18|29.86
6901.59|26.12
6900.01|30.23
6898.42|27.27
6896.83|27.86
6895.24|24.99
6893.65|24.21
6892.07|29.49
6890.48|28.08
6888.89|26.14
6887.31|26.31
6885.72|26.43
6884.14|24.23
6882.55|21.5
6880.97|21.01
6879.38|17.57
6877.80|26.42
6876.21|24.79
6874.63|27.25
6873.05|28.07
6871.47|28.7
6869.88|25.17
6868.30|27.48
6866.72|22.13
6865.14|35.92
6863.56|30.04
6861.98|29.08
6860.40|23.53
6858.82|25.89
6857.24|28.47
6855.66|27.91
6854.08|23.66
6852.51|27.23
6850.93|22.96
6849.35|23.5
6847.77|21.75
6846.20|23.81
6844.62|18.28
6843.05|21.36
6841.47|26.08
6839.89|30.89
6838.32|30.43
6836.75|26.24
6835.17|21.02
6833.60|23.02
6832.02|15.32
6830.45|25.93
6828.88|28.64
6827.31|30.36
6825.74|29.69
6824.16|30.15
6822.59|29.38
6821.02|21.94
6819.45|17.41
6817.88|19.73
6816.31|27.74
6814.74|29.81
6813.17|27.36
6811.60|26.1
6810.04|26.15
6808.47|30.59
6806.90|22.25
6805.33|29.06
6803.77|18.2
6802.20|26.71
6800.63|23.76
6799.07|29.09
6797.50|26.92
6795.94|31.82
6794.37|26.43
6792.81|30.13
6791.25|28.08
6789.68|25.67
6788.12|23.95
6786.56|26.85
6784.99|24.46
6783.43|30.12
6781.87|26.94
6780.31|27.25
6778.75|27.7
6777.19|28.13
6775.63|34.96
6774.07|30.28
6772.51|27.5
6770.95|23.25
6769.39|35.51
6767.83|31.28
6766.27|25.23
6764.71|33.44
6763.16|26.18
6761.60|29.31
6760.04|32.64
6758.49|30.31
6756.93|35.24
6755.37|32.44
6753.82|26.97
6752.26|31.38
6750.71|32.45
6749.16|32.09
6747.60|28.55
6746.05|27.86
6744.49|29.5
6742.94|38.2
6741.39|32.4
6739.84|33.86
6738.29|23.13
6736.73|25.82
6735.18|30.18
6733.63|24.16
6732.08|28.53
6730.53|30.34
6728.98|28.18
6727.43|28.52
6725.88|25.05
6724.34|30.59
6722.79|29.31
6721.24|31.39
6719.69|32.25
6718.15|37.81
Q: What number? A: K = 0.02 mag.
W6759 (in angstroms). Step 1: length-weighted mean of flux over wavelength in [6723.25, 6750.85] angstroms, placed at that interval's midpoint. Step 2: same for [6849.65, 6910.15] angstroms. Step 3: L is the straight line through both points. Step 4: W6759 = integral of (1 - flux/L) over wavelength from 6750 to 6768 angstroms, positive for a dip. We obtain -1.0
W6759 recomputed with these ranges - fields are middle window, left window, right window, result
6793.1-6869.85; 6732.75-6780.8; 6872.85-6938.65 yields 4.1 angstroms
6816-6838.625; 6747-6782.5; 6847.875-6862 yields 1.6 angstroms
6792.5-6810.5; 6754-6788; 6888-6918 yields 1.1 angstroms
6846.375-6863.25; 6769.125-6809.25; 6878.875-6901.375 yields 0.4 angstroms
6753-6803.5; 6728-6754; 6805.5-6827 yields -1.1 angstroms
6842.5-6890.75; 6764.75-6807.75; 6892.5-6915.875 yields 1.9 angstroms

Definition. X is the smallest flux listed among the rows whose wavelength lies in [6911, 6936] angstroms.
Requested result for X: 8.295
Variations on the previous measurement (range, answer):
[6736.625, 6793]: 23.13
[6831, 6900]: 15.32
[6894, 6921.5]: 8.454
